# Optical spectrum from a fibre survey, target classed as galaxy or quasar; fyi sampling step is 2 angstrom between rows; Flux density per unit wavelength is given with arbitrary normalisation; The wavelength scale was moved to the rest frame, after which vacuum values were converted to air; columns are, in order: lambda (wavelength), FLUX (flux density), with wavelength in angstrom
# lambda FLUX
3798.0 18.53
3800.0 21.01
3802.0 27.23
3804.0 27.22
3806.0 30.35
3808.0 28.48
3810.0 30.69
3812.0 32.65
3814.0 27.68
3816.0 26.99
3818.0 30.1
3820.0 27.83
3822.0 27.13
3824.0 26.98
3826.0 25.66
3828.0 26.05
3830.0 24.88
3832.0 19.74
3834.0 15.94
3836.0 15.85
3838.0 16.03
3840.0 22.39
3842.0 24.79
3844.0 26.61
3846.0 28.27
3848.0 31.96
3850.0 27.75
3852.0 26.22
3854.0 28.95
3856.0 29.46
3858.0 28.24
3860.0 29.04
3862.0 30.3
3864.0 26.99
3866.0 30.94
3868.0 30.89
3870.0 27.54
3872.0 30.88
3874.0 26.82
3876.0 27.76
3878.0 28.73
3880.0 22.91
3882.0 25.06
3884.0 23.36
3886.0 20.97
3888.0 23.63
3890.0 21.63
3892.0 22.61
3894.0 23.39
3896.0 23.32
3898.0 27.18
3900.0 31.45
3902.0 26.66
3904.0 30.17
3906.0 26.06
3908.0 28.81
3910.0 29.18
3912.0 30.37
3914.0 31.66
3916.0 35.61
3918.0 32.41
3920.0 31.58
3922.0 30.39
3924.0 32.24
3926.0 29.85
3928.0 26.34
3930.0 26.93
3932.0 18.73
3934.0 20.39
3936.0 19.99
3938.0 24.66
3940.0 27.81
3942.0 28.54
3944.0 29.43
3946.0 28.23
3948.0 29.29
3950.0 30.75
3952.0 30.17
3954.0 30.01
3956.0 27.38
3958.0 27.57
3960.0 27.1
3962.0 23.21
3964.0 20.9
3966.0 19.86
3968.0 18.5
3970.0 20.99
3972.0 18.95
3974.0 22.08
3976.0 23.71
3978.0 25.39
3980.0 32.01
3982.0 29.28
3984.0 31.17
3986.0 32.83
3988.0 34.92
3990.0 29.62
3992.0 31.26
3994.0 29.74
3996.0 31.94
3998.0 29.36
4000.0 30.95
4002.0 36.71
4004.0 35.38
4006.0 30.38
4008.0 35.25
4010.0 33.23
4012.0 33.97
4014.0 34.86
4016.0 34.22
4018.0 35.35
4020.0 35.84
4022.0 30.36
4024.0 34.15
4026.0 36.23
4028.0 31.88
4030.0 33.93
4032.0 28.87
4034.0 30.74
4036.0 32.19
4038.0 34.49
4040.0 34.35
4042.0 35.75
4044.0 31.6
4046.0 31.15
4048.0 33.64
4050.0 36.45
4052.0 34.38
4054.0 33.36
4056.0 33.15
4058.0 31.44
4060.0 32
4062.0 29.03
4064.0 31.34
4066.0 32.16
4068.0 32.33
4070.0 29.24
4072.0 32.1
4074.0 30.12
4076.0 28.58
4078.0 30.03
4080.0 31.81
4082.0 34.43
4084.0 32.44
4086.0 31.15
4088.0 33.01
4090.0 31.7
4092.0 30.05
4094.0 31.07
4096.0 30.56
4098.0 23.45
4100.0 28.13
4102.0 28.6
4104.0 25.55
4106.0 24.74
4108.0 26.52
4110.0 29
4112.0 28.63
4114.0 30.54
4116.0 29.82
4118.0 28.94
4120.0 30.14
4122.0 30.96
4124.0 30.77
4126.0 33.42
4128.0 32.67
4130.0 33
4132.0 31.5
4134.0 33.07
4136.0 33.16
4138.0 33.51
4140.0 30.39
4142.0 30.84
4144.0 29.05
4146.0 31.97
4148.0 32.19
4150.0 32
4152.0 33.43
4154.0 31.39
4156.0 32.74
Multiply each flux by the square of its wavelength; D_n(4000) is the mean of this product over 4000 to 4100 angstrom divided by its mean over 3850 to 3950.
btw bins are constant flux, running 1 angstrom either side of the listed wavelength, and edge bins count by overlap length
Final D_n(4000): 1.3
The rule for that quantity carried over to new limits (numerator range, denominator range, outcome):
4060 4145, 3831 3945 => 1.27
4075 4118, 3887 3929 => 1.14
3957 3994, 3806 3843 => 1.13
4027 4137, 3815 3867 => 1.35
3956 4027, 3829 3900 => 1.24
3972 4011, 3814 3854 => 1.32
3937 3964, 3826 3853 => 1.24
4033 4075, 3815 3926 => 1.32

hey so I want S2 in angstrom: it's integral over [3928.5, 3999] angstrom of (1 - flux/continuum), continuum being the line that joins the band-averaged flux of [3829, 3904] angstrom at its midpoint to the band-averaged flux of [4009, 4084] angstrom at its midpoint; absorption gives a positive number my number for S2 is 6.8 angstrom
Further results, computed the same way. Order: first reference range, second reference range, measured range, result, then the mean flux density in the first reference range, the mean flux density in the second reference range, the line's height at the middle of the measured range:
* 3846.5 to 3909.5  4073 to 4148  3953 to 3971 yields 2.8 angstrom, 27.1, 30.4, 28.3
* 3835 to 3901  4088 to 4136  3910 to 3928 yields -3.0 angstrom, 26.1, 29.8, 26.9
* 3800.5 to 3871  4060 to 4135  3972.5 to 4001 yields -0.6 angstrom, 26.8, 30.3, 28.8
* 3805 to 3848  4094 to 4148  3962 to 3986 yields 3.1 angstrom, 25.6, 30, 27.8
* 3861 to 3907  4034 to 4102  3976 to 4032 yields -4.7 angstrom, 26.5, 31.7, 29.9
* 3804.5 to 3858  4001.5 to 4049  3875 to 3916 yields 3.1 angstrom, 26.2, 33.5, 28.6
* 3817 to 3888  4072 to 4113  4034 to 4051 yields -2.8 angstrom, 26.1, 29.5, 28.8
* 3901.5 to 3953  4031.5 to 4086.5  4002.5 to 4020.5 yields -2.1 angstrom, 28.3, 32.1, 30.8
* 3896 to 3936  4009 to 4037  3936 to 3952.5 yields 0.9 angstrom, 28.4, 33.3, 29.7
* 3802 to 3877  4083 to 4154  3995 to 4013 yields -2.5 angstrom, 26.9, 30.5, 29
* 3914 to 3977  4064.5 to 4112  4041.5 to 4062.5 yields -2.9 angstrom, 26.3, 29.8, 29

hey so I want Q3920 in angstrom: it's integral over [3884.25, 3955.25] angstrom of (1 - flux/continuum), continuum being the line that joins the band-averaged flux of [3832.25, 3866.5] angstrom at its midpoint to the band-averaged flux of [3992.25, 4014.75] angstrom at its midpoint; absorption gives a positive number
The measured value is 3.8 angstrom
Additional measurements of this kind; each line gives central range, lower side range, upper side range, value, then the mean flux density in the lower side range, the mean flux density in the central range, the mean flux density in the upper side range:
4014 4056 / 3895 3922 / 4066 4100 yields -4.2 angstrom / 29.6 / 33.5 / 30.7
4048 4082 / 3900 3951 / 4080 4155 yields -2.1 angstrom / 28.3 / 31.9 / 30.6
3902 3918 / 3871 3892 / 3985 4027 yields -1.9 angstrom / 25.1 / 30.2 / 33.2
